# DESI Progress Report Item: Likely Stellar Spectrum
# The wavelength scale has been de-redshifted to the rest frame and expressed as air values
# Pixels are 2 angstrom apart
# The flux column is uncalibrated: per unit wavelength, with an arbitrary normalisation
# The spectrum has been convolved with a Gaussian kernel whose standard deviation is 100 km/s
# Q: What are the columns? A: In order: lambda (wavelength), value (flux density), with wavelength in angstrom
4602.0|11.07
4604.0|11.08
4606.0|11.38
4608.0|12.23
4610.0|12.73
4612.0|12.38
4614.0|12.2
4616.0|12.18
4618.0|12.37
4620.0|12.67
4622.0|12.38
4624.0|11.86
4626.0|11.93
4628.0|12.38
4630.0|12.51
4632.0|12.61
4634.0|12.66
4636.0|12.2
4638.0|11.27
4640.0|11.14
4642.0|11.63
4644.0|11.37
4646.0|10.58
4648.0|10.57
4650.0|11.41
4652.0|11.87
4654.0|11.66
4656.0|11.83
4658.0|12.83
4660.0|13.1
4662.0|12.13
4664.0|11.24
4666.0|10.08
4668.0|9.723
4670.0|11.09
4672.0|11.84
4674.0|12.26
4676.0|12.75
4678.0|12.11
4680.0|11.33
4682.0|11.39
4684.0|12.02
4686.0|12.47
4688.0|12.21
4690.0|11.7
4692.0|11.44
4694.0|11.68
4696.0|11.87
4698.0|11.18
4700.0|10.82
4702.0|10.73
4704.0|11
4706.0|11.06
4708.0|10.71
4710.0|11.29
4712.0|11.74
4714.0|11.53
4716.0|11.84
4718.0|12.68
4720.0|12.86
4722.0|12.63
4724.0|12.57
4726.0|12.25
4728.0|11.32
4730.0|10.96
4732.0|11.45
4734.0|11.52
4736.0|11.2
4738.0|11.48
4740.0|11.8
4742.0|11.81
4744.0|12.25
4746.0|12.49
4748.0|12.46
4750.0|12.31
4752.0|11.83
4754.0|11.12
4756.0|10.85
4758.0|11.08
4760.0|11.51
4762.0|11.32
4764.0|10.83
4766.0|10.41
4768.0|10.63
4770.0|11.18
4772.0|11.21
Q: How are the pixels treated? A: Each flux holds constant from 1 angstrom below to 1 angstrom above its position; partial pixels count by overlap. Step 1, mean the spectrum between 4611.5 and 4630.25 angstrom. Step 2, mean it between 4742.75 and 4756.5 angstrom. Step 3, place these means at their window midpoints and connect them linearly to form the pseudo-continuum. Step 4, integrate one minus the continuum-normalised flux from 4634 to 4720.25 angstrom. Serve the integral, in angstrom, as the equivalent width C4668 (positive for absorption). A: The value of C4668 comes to 3.83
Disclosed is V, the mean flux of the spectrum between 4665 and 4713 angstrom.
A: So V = 11.4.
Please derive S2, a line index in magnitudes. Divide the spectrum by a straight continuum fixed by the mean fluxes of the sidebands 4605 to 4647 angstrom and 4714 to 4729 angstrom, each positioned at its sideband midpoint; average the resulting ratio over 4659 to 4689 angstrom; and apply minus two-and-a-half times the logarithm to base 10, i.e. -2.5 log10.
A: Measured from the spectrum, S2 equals 0.04 mag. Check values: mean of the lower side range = 12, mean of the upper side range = 12.3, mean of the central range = 11.7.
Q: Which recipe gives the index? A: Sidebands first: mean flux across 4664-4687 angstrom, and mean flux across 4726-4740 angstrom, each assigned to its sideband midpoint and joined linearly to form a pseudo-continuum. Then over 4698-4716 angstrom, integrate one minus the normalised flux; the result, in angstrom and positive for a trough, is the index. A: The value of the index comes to 0.5 angstrom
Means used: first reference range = 11.5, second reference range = 11.4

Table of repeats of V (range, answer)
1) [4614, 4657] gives 11.9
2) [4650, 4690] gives 11.8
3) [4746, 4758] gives 11.7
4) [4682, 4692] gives 12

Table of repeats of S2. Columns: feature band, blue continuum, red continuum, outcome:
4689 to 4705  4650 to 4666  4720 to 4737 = 0.05 mag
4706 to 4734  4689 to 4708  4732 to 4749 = -0.02 mag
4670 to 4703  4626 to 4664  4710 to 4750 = 0.02 mag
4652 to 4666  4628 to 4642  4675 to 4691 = 0.01 mag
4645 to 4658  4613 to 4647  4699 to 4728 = 0.04 mag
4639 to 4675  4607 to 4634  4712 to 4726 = 0.08 mag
